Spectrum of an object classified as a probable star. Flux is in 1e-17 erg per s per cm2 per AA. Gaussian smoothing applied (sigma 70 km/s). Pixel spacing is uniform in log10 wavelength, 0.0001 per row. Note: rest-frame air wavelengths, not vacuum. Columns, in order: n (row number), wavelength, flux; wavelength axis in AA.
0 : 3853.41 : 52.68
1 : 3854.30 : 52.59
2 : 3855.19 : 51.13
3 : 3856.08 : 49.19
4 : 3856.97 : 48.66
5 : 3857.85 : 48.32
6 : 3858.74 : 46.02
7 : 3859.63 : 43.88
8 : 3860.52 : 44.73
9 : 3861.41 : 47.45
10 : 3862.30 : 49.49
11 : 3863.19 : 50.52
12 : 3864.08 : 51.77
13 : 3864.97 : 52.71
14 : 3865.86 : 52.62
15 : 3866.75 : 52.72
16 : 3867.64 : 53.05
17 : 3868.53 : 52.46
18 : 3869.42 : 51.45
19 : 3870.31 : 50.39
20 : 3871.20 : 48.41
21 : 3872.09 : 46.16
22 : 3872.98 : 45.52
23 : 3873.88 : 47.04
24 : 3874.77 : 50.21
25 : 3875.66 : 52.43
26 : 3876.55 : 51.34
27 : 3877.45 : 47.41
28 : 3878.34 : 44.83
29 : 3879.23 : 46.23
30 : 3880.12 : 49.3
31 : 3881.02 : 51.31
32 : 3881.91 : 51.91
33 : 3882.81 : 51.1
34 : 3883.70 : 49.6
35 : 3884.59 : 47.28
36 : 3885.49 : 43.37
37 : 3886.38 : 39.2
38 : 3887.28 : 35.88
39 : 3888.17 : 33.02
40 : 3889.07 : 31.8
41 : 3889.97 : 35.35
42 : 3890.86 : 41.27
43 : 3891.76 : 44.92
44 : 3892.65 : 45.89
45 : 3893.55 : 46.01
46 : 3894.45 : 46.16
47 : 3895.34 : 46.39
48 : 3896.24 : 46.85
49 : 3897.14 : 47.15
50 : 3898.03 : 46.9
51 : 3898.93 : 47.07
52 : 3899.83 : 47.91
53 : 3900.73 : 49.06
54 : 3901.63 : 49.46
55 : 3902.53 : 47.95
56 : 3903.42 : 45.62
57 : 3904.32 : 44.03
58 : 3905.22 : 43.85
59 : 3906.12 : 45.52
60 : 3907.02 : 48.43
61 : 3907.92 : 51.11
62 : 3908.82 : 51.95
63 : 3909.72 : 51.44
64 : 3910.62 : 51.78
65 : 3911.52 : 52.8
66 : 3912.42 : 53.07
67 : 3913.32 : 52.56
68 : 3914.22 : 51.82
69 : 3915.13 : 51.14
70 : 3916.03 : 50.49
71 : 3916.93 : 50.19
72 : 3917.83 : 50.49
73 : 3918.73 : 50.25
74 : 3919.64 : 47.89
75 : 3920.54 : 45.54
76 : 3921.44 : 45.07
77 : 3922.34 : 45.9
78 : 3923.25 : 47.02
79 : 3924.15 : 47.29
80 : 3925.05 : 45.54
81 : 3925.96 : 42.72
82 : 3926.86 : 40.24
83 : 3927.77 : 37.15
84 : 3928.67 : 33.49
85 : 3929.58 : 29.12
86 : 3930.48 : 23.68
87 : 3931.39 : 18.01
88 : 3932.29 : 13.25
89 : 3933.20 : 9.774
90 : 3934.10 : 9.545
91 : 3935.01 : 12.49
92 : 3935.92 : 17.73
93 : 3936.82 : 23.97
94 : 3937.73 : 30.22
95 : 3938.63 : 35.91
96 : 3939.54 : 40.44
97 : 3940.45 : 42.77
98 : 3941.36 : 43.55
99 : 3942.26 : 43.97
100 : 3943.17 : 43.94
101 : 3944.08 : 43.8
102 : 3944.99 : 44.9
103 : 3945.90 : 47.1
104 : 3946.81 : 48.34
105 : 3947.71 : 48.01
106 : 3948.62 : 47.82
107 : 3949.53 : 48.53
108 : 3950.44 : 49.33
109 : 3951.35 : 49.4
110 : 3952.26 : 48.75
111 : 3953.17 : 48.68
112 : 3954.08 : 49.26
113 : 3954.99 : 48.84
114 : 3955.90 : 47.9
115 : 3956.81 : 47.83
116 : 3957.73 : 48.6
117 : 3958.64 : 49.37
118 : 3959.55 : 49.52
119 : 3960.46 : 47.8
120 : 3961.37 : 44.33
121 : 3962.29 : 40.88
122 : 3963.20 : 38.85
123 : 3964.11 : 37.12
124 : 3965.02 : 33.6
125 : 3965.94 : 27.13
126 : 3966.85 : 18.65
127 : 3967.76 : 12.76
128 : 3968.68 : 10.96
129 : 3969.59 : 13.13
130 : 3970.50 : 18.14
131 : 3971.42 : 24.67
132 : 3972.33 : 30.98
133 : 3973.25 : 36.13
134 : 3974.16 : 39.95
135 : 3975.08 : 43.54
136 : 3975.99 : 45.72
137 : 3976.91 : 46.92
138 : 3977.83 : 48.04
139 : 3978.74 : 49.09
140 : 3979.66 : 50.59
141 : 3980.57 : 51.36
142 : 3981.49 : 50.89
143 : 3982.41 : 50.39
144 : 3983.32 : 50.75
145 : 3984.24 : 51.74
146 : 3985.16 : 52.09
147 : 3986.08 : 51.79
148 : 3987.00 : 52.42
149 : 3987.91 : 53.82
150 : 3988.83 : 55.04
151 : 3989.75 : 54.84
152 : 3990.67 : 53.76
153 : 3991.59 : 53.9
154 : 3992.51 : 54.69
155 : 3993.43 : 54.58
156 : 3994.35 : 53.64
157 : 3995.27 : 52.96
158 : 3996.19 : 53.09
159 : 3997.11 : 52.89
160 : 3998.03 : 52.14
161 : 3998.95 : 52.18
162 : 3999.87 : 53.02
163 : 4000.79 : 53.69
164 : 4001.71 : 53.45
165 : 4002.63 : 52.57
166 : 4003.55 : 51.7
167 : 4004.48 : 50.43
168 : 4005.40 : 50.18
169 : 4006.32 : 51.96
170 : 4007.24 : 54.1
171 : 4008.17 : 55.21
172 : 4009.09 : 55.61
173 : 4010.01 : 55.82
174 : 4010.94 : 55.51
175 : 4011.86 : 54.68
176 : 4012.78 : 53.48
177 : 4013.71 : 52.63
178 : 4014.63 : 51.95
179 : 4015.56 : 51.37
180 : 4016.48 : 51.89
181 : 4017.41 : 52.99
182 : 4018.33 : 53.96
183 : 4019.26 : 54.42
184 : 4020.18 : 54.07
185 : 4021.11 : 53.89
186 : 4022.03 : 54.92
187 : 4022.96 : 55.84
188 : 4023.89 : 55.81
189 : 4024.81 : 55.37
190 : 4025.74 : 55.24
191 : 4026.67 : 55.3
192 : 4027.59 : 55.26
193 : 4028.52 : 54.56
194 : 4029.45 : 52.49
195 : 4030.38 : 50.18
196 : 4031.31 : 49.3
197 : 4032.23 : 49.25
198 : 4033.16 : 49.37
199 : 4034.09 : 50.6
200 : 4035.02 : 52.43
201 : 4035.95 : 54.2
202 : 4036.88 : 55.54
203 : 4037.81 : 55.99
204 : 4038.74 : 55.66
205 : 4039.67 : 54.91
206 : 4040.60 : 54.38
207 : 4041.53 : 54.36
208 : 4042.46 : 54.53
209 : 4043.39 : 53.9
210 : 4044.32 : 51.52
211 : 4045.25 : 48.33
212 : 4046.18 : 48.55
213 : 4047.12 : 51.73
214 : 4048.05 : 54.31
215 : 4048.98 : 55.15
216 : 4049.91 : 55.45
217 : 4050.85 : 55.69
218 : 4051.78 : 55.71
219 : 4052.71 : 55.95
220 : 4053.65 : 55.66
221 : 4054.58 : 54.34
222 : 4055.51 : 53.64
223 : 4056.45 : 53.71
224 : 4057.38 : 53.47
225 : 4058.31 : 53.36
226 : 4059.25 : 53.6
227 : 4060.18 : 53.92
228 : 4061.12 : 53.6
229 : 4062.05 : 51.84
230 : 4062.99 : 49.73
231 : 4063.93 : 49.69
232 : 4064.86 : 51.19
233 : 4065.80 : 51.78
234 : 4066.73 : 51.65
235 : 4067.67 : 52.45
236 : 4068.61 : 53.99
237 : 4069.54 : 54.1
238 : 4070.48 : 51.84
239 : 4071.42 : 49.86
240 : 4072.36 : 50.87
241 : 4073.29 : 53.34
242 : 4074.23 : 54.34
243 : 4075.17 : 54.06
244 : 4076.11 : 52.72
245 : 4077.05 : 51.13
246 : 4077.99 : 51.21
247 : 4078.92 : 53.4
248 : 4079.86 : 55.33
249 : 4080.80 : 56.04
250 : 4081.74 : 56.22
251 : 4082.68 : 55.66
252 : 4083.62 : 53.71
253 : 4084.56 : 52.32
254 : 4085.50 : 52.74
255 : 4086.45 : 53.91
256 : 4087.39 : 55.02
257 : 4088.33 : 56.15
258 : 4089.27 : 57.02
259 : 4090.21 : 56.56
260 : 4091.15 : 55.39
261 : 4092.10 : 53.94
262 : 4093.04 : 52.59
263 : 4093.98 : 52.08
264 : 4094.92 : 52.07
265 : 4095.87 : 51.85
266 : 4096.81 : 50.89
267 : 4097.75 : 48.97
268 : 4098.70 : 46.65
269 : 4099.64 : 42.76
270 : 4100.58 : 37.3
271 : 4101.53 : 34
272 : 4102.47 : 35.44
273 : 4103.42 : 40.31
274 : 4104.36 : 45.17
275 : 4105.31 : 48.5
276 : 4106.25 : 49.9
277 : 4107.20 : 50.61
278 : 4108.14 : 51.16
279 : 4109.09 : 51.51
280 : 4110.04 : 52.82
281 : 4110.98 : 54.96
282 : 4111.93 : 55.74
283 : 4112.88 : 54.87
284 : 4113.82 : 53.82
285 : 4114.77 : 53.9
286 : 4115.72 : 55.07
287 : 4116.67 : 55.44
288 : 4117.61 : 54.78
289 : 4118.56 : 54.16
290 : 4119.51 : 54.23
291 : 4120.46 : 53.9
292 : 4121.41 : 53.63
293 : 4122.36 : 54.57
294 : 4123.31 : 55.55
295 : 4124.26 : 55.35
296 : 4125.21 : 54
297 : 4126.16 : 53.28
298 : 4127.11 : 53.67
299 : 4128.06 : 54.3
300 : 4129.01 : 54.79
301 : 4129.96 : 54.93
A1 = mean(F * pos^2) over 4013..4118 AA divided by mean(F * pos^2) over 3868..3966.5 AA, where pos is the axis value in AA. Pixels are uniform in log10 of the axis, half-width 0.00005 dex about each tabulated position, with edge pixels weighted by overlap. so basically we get 1.30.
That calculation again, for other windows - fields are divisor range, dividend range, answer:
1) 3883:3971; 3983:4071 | 1.36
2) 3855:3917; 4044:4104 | 1.19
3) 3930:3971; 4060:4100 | 1.56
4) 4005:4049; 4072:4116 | 0.99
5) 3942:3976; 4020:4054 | 1.40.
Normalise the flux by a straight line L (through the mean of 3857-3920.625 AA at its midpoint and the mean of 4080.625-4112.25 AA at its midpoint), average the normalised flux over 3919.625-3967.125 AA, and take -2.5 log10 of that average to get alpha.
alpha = 0.23 mag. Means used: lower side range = 47.8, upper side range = 50.5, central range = 39.1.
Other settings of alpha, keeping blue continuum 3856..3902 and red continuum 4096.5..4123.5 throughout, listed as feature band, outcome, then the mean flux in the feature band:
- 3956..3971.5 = 0.39 mag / 33.7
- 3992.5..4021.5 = -0.10 mag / 53.3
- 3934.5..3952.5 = 0.19 mag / 40.4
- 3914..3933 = 0.17 mag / 40.7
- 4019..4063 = -0.10 mag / 53.6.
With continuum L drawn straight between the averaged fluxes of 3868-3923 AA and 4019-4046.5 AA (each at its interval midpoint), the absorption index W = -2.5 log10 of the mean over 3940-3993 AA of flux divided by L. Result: 0.16 mag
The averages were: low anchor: 47.3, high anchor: 53.4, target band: 43.7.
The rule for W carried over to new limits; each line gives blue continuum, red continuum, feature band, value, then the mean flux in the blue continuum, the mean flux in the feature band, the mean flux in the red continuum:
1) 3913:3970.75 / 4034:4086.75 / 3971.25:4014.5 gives -0.13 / 38.8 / 50.8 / 53.3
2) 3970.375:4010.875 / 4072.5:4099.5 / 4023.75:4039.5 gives -0.04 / 49.9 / 53.3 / 53.2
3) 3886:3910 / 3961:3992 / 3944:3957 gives -0.14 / 44.8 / 48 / 41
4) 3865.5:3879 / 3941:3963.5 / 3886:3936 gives 0.16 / 49.7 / 41.9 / 46.8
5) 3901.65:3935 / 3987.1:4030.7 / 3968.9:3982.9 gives 0.25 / 42.1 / 39.5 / 53.6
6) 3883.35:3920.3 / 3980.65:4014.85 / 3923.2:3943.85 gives 0.47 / 46.6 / 31.7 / 53.1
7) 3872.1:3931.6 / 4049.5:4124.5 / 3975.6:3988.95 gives -0.05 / 45.6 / 50.6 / 52.3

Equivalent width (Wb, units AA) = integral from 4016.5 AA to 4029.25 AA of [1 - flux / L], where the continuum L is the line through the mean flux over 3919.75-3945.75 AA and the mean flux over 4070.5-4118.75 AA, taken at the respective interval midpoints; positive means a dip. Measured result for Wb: -3.1 AA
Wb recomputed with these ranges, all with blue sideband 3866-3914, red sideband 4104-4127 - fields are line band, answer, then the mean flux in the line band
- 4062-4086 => -0.3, 52.7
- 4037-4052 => -0.7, 53.8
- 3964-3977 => 5.5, 28.6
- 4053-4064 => -0.3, 53.2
